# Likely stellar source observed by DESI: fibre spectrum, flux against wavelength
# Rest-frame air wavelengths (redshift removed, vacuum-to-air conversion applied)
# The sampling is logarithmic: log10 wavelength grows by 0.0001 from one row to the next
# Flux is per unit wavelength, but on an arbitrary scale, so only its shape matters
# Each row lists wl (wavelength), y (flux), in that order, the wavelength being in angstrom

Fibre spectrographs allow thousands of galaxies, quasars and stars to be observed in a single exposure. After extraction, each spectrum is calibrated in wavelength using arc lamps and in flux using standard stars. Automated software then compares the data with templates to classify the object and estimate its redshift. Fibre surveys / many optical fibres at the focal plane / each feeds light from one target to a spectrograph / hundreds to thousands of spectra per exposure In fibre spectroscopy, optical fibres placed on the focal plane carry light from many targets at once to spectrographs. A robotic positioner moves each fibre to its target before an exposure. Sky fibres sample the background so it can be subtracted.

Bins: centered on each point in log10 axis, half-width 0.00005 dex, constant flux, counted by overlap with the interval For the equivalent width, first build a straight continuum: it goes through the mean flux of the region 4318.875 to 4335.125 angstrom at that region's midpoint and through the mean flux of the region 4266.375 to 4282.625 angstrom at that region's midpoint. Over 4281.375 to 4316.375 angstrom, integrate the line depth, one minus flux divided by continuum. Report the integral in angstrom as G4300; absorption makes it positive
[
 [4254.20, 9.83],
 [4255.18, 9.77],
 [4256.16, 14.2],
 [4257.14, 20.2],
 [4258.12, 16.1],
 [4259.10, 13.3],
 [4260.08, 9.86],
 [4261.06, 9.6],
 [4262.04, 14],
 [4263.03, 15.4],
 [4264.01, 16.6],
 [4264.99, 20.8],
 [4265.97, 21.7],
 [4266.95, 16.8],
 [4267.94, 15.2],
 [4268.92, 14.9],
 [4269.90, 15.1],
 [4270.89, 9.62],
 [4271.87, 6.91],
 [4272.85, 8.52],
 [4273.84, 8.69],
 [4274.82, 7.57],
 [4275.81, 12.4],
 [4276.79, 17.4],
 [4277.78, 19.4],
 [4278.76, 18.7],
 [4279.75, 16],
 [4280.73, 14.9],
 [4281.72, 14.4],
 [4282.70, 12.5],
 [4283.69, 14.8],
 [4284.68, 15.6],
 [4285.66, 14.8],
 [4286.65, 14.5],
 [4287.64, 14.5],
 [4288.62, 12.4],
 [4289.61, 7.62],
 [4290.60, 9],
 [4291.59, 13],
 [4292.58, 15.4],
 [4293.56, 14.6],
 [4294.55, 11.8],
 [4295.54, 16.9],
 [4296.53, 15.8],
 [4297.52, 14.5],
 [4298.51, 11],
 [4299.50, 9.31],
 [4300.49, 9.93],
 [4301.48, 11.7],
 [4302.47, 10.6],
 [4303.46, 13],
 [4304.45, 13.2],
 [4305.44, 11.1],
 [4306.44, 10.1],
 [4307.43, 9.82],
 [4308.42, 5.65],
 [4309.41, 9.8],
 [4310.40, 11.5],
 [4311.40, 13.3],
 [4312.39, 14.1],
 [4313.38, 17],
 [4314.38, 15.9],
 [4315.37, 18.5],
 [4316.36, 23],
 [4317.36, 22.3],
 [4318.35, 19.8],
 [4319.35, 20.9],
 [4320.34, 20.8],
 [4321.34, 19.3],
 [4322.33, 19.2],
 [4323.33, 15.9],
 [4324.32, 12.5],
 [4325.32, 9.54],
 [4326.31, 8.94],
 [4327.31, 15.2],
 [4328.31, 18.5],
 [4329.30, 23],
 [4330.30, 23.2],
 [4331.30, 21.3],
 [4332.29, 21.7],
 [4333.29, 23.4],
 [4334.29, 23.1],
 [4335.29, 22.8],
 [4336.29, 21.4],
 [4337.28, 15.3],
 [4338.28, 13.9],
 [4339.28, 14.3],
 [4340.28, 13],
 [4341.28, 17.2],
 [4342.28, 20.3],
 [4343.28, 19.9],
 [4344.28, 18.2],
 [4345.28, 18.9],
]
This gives 6.43 angstrom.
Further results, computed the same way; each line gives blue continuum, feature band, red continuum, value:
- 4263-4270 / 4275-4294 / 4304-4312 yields 0.27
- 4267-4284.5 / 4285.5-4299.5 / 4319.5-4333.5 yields 1.75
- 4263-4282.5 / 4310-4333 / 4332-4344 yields 0.02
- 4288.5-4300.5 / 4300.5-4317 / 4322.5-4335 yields 2.16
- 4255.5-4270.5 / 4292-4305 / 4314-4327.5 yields 2.91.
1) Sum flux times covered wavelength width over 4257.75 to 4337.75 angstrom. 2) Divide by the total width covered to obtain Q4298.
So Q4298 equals 14.9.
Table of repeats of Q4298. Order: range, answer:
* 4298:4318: 13.1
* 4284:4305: 12.8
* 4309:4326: 16.6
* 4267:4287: 13.7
